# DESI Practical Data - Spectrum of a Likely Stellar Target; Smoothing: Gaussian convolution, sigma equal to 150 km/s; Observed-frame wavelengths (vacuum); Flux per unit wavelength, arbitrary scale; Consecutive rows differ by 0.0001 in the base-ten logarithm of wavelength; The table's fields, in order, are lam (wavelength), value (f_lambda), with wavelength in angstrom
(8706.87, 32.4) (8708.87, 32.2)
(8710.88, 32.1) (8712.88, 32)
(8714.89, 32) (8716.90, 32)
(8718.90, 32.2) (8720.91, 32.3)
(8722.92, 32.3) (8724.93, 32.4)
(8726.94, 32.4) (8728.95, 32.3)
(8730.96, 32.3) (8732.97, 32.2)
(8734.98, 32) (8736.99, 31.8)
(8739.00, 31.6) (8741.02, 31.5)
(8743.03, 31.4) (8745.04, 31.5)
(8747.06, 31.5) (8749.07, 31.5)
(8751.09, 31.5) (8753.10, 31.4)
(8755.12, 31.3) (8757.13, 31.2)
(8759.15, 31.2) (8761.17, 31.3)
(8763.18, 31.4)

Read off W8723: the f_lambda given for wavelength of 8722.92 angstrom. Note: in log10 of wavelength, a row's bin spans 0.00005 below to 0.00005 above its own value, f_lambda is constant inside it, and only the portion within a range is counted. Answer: 32.3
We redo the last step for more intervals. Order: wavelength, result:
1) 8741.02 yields 31.5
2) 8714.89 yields 32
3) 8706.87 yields 32.4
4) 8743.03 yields 31.4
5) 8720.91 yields 32.3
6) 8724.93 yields 32.4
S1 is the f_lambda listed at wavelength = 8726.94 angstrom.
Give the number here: 32.4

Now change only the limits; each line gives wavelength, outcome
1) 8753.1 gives 31.4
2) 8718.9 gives 32.2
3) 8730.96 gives 32.3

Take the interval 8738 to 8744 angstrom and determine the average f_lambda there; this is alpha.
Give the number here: 31.5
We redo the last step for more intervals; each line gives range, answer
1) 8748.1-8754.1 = 31.5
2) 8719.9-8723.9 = 32.3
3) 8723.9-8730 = 32.4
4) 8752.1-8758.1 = 31.3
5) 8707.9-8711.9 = 32.2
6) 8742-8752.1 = 31.5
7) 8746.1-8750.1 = 31.5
